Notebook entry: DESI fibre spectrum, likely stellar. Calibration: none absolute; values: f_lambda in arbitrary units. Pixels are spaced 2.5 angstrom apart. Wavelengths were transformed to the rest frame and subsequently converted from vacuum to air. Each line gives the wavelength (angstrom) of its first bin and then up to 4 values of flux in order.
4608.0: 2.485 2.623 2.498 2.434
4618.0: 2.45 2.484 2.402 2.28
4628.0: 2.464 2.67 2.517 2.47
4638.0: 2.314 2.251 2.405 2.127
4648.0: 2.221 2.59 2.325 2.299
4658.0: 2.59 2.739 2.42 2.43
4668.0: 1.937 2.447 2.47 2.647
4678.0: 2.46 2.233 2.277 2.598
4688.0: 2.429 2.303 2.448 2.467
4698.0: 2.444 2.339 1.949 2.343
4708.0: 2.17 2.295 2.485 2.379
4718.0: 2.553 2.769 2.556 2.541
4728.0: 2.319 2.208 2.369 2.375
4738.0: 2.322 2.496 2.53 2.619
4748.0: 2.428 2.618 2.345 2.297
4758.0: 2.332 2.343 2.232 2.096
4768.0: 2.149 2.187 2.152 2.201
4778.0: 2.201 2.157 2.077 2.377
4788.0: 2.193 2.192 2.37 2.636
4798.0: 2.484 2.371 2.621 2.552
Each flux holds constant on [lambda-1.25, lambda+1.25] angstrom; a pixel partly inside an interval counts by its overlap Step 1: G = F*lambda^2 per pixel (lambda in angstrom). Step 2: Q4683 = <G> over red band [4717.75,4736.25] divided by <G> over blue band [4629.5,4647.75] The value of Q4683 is 1.1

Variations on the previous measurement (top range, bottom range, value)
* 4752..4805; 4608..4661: 1.00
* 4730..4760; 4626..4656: 1.06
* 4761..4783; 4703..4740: 0.93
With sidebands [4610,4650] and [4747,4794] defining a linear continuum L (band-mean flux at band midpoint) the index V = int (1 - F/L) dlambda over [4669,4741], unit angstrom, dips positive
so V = -2.2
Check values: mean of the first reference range 2.41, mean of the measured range 2.4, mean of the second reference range 2.26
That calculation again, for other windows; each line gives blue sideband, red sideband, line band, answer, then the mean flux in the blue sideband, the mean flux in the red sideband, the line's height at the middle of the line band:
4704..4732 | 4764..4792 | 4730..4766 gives -1.3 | 2.42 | 2.18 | 2.3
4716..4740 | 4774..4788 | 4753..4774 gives 0.5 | 2.45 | 2.2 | 2.28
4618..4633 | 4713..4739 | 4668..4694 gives 0.5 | 2.46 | 2.44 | 2.45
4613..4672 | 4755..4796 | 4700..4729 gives -1.0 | 2.41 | 2.24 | 2.31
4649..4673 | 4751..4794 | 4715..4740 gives -1.4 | 2.42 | 2.24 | 2.31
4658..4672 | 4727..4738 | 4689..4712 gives 0.5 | 2.41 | 2.32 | 2.36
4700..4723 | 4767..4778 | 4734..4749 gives -1.2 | 2.38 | 2.18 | 2.28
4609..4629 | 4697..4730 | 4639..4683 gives 0.8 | 2.45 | 2.39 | 2.43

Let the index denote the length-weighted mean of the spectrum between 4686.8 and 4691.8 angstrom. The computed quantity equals 2.37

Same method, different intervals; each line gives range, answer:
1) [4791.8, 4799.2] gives 2.5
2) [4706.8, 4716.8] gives 2.33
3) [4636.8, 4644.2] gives 2.32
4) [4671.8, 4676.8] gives 2.56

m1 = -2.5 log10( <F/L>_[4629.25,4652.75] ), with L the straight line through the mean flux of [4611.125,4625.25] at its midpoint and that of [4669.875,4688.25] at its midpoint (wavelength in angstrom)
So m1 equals 0.02 mag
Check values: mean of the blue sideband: 2.45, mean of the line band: 2.39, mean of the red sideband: 2.45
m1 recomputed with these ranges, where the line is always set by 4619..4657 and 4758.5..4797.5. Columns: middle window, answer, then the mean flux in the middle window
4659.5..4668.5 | -0.02 mag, 2.41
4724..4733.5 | -0.03 mag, 2.36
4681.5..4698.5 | -0.04 mag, 2.42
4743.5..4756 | -0.09 mag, 2.48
